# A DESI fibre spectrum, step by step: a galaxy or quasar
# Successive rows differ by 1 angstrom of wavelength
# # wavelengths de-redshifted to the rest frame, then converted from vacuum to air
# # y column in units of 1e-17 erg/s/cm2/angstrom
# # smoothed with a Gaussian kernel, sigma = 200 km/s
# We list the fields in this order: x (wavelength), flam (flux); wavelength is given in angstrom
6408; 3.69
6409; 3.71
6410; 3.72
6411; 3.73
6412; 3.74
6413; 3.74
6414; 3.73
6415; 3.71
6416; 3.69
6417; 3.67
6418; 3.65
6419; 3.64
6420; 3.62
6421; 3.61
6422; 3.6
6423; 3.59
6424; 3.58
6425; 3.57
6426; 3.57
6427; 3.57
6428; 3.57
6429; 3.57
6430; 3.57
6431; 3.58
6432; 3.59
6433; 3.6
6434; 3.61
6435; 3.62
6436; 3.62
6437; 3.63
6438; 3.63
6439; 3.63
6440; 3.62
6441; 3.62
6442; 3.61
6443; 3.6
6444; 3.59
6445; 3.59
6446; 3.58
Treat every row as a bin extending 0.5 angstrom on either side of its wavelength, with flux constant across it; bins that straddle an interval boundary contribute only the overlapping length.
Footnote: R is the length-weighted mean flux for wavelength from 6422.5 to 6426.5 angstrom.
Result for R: 3.58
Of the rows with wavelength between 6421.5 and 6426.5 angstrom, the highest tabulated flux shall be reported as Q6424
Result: 3.6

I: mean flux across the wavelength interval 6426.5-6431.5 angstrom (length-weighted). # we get 3.57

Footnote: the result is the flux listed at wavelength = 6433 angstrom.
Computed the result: 3.6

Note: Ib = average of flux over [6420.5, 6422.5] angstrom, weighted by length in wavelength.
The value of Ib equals 3.6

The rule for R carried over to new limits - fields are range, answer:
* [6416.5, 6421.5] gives 3.64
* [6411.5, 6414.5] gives 3.74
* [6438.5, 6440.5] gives 3.62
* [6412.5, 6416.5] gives 3.72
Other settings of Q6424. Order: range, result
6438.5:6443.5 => 3.63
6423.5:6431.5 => 3.58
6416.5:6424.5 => 3.67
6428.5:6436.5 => 3.62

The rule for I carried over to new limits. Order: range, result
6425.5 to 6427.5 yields 3.57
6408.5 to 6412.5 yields 3.73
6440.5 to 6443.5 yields 3.61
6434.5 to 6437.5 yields 3.62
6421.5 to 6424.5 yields 3.59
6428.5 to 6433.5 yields 3.58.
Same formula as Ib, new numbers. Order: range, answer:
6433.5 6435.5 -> 3.62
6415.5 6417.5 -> 3.68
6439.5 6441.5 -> 3.62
